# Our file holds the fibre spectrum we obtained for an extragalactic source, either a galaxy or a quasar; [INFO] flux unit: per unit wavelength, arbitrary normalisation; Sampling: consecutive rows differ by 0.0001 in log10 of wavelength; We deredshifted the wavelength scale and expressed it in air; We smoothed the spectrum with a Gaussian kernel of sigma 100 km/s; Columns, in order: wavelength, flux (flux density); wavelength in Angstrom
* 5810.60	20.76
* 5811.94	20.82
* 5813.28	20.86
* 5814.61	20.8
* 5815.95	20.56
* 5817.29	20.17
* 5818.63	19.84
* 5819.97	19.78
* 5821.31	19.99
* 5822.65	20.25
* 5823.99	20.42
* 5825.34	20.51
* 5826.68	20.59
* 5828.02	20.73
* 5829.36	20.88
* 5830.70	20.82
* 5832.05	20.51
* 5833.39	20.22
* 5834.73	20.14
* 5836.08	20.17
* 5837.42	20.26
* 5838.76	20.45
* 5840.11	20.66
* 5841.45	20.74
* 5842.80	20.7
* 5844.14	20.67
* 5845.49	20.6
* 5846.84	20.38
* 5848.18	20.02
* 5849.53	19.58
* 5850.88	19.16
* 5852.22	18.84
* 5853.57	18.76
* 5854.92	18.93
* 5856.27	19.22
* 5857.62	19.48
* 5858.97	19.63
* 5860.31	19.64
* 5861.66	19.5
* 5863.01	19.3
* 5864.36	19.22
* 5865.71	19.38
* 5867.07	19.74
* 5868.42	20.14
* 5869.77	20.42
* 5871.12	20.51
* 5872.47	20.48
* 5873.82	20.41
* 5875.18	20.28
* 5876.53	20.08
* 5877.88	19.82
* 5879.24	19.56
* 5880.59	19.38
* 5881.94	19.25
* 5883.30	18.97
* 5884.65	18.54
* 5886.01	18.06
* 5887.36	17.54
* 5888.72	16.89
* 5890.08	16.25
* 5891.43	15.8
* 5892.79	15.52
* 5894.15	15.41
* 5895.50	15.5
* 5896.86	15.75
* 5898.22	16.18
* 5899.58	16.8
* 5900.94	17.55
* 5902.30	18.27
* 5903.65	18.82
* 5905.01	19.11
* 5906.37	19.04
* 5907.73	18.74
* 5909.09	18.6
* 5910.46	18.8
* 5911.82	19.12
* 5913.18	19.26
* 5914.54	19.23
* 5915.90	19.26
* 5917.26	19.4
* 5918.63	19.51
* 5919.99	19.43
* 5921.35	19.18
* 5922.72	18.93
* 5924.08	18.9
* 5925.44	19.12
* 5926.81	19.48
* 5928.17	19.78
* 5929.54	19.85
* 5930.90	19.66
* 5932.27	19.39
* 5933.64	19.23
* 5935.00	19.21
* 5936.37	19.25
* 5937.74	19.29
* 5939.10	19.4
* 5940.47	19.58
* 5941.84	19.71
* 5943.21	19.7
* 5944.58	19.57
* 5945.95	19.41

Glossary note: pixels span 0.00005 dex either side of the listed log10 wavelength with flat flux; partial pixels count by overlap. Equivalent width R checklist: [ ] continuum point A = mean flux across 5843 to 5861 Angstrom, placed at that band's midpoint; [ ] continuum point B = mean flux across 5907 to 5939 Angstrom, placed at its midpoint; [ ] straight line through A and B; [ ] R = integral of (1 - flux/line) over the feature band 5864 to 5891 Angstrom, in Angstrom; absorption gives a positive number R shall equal 0.40 Angstrom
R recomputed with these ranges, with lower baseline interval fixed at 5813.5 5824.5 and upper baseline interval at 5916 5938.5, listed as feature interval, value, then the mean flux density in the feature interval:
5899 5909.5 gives 0.6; 18.4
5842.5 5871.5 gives 0.4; 19.7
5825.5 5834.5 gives -0.2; 20.6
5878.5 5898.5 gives 2.5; 17.3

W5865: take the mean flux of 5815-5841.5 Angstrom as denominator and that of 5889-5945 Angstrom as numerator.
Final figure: 0.91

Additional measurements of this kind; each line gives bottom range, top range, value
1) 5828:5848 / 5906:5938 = 0.94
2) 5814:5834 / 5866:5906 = 0.90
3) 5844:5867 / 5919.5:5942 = 0.99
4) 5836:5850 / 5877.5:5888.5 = 0.92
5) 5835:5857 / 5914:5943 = 0.97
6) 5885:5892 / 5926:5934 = 1.15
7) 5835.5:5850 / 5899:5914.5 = 0.91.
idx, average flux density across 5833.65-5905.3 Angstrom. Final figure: 19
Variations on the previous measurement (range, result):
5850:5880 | 19.7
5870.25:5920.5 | 18.4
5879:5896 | 17.4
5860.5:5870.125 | 19.6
